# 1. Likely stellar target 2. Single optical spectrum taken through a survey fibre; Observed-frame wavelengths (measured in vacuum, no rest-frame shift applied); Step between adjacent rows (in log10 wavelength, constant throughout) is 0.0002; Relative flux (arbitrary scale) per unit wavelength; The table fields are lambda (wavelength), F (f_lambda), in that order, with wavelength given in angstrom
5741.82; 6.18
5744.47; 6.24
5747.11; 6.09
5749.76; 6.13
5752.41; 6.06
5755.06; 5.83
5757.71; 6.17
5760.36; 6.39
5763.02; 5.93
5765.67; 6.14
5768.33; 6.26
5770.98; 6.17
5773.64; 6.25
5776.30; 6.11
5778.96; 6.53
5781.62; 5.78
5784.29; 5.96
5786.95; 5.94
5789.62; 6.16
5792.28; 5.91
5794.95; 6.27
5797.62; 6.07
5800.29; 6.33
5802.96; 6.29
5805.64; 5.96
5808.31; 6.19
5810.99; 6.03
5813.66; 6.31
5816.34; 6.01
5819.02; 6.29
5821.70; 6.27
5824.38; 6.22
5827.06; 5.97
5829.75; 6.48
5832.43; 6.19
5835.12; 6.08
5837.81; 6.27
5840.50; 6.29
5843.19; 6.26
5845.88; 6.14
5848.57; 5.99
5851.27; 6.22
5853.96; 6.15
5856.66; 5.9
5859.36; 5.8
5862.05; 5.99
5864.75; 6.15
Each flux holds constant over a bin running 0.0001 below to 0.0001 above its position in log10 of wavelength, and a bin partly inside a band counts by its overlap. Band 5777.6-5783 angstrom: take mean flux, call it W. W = 6.15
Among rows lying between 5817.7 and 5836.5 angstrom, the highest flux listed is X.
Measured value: 6.48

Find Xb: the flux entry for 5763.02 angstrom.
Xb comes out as 5.93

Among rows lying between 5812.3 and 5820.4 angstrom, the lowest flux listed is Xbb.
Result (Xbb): 6.01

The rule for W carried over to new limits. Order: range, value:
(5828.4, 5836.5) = 6.25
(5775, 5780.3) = 6.32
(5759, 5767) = 6.15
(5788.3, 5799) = 6.11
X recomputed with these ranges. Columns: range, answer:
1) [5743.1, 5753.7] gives 6.24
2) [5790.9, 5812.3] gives 6.33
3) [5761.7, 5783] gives 6.53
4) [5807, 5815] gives 6.31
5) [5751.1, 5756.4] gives 6.06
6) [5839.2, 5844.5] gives 6.29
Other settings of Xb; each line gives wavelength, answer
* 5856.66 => 5.9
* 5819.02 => 6.29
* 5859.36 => 5.8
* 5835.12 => 6.08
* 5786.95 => 5.94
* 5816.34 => 6.01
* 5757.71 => 6.17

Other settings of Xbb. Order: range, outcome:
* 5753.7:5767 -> 5.83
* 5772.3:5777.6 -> 6.11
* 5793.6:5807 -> 5.96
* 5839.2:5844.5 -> 6.26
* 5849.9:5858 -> 5.9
